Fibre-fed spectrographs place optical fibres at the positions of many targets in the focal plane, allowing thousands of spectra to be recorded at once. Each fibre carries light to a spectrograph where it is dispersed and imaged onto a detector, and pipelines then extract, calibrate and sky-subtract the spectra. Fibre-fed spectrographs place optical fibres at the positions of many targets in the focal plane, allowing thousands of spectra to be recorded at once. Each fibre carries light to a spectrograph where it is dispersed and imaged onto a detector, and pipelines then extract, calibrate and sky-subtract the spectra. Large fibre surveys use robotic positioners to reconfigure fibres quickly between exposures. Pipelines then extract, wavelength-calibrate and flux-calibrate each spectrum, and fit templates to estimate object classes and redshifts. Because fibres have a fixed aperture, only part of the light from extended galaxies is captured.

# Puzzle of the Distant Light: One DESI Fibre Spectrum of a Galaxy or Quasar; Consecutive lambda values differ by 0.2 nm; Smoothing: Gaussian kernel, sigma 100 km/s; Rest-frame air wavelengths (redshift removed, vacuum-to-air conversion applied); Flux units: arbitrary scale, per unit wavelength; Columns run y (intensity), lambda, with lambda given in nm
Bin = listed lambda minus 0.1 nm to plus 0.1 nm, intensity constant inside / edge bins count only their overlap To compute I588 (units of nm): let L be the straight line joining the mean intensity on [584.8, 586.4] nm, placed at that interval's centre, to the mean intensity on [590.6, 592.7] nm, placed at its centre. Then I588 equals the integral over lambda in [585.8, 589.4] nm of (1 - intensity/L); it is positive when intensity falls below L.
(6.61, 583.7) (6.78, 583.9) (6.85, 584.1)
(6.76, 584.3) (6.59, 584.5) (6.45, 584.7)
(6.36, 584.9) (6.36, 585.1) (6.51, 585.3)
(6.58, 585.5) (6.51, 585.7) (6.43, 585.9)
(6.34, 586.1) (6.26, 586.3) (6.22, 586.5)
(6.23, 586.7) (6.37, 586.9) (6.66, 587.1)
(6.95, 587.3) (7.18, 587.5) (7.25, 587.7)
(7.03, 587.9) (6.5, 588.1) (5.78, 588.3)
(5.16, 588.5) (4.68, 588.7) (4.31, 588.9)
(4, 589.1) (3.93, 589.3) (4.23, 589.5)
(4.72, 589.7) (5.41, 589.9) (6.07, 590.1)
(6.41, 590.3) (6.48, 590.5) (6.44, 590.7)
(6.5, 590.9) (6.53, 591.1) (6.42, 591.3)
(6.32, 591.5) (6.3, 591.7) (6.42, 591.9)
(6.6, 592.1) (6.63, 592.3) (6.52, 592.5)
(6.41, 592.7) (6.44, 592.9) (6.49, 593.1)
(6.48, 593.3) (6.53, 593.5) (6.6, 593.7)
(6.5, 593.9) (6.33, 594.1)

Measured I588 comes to 0.265 nm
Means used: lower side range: 6.42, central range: 5.96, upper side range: 6.47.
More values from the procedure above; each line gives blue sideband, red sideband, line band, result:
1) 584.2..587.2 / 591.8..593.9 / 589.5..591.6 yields 0.15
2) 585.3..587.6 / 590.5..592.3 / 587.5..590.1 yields 0.45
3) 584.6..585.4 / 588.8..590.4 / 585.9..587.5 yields -0.17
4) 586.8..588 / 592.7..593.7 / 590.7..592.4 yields 0.04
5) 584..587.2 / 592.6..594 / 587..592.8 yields 0.44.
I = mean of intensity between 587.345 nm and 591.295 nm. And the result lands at 5.75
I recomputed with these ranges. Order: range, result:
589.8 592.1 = 6.31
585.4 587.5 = 6.49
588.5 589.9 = 4.45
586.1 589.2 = 6.05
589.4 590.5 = 5.47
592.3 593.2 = 6.48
